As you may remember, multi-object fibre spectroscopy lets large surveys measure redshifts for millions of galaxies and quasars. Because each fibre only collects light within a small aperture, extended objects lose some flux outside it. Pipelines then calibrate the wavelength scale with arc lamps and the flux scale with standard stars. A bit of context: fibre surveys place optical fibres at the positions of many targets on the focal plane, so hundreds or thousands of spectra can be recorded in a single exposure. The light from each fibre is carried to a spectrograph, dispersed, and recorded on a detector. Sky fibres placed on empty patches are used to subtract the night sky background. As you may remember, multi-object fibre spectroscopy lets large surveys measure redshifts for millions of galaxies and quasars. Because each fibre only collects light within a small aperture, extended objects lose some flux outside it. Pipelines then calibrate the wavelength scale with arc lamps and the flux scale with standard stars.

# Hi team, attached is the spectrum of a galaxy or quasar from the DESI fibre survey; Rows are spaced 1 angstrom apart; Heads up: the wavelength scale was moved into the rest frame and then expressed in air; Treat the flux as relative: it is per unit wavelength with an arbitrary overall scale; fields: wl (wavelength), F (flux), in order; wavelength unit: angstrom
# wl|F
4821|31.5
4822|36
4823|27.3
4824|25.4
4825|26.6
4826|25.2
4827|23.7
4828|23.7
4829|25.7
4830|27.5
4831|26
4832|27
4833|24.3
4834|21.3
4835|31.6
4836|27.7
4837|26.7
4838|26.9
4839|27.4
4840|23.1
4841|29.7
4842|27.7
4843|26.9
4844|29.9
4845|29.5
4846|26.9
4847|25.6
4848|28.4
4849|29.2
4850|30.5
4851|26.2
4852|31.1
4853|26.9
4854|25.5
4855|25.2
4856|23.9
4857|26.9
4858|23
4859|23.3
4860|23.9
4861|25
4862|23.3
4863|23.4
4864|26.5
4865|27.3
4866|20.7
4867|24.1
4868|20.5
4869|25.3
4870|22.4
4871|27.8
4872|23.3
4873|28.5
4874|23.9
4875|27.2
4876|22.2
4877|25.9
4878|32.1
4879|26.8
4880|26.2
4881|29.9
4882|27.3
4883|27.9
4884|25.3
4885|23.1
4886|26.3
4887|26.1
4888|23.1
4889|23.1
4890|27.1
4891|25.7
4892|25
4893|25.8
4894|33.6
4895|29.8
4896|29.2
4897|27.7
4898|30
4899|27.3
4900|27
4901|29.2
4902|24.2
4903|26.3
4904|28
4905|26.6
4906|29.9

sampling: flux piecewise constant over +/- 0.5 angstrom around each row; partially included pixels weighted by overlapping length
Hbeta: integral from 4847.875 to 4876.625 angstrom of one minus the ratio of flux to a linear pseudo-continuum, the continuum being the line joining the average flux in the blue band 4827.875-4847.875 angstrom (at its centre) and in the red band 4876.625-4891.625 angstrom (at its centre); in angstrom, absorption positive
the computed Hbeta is 1.4 angstrom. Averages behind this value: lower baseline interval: 26.8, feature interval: 25.3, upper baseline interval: 26.4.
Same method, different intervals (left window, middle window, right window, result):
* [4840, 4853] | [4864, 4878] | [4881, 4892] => 0.9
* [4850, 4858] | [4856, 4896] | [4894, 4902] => 2.9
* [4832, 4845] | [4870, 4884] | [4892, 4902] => 0.7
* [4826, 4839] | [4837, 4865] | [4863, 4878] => -1.1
